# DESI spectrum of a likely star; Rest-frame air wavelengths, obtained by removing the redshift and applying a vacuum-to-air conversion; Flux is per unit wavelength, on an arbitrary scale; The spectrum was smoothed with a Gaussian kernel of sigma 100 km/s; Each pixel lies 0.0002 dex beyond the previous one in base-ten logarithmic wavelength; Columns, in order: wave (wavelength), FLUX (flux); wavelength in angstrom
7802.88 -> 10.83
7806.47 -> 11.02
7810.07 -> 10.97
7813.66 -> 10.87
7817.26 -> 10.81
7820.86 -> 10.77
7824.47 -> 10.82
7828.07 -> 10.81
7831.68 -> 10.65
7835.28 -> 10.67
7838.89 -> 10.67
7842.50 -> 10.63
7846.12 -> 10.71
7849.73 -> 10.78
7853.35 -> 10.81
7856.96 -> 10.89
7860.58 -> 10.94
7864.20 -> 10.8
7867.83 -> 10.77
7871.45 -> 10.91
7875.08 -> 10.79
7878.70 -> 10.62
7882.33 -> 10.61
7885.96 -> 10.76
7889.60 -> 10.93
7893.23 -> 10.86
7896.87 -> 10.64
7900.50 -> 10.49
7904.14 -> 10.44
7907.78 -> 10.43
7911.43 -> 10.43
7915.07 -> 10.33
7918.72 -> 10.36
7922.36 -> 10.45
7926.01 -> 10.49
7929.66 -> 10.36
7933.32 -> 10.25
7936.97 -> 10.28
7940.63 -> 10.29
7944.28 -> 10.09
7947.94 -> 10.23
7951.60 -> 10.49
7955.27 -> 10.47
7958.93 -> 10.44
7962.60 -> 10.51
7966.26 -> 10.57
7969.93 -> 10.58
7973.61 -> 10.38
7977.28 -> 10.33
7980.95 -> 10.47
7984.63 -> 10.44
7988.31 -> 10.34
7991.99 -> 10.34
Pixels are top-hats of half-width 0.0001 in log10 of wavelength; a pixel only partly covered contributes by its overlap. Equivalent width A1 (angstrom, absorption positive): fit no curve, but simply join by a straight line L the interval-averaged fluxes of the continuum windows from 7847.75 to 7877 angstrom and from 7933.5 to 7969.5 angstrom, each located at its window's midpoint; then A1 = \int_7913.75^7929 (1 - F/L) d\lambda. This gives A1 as 0.2 angstrom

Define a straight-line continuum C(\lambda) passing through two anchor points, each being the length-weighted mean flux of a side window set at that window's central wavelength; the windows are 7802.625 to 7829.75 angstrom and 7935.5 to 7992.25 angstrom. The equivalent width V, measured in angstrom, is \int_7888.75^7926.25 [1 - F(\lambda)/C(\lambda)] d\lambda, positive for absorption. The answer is 0.2 angstrom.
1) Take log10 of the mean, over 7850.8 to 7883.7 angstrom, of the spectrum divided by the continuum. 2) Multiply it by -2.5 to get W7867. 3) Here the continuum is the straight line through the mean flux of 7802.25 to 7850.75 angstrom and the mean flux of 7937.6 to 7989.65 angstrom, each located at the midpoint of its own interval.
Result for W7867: -0.01 mag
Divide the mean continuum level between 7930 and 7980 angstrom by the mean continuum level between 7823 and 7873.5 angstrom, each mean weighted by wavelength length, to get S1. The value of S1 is 1.0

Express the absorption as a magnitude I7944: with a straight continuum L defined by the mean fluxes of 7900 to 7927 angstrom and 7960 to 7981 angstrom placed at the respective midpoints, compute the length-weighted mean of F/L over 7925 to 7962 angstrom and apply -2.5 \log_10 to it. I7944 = 0.011 mag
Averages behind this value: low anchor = 10.4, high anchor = 10.5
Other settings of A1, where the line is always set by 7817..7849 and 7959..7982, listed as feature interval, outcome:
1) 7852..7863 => -0.2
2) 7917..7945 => 0.6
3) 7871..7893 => -0.3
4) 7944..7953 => 0.2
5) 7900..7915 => 0.2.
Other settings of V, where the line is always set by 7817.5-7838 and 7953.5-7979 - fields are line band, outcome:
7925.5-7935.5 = 0.2 angstrom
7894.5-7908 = 0.1 angstrom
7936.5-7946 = 0.3 angstrom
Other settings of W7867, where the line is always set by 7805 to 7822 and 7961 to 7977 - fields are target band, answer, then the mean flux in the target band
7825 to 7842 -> 0.01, 10.7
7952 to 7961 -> 0.01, 10.5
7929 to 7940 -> 0.03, 10.3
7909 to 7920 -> 0.03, 10.4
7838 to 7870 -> 0.00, 10.8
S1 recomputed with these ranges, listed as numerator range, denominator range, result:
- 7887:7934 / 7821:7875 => 0.98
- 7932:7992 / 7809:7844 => 0.96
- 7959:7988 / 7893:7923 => 1.00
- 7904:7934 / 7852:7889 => 0.96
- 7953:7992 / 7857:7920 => 0.98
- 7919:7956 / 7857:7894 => 0.96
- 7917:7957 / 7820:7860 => 0.96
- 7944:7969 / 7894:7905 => 0.99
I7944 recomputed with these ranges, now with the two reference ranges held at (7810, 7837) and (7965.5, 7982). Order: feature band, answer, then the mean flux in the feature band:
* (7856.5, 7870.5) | -0.01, 10.8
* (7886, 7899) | -0.02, 10.8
